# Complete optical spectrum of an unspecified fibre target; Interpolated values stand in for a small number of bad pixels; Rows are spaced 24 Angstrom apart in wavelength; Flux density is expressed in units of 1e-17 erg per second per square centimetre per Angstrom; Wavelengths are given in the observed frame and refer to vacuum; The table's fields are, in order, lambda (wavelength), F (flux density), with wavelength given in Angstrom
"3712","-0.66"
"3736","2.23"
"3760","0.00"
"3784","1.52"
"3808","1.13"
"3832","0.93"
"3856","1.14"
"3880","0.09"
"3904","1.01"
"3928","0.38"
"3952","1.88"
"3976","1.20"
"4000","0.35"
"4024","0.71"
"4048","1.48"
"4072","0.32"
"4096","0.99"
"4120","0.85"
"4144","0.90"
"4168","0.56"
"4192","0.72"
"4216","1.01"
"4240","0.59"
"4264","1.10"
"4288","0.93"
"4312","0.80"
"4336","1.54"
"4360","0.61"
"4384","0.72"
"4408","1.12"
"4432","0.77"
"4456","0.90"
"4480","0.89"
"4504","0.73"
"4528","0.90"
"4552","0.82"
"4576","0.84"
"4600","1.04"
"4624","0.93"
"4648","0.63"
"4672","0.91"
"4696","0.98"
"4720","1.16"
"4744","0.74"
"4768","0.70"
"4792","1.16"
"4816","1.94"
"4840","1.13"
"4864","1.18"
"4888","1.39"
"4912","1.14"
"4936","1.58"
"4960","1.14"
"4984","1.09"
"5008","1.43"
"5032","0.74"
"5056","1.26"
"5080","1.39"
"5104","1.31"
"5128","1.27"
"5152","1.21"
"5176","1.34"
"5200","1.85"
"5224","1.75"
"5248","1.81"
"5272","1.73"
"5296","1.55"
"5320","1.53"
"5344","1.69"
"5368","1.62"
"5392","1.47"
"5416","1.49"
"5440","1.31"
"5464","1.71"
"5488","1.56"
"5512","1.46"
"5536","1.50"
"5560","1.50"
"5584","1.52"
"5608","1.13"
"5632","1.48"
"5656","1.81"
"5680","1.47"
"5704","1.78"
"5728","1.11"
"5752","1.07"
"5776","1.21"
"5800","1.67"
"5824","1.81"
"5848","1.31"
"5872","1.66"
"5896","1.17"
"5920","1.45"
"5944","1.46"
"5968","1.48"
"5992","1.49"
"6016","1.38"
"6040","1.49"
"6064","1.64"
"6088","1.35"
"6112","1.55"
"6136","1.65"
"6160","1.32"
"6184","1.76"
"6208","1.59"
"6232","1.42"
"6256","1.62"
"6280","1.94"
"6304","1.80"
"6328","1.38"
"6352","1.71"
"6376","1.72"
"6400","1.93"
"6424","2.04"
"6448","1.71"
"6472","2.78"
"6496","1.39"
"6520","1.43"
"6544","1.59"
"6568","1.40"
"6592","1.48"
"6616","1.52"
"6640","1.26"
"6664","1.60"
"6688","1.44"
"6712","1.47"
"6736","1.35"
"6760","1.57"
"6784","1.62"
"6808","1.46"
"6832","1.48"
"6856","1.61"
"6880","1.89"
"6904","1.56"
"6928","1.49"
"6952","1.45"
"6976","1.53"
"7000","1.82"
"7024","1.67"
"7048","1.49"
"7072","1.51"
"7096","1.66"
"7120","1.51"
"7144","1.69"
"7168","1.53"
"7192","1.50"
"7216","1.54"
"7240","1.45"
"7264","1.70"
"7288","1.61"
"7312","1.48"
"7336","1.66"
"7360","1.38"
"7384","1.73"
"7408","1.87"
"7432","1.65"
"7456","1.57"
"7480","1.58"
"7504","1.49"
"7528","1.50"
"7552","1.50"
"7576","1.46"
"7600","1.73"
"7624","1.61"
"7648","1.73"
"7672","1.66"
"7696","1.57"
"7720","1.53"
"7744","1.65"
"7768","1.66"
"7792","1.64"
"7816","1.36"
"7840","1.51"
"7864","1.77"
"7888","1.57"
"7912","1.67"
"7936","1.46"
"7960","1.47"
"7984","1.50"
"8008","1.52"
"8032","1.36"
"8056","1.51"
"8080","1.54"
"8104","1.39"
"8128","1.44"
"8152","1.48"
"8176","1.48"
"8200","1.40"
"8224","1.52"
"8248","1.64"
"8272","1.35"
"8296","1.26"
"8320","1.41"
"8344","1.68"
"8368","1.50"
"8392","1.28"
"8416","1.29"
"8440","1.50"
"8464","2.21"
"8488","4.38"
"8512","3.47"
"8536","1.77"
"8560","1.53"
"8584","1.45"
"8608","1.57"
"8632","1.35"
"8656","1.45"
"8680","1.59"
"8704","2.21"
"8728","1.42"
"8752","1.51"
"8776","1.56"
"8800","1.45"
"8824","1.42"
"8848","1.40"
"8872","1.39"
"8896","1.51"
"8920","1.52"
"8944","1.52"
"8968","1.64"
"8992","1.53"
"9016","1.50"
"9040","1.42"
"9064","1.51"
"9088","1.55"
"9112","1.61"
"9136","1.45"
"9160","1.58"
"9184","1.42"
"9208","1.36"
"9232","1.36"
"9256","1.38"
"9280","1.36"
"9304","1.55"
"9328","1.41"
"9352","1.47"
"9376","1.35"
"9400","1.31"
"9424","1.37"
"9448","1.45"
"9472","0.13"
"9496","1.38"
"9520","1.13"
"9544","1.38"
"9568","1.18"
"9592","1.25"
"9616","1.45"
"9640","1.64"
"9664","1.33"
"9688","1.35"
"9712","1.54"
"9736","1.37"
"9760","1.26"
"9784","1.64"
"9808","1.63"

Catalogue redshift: 0.294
